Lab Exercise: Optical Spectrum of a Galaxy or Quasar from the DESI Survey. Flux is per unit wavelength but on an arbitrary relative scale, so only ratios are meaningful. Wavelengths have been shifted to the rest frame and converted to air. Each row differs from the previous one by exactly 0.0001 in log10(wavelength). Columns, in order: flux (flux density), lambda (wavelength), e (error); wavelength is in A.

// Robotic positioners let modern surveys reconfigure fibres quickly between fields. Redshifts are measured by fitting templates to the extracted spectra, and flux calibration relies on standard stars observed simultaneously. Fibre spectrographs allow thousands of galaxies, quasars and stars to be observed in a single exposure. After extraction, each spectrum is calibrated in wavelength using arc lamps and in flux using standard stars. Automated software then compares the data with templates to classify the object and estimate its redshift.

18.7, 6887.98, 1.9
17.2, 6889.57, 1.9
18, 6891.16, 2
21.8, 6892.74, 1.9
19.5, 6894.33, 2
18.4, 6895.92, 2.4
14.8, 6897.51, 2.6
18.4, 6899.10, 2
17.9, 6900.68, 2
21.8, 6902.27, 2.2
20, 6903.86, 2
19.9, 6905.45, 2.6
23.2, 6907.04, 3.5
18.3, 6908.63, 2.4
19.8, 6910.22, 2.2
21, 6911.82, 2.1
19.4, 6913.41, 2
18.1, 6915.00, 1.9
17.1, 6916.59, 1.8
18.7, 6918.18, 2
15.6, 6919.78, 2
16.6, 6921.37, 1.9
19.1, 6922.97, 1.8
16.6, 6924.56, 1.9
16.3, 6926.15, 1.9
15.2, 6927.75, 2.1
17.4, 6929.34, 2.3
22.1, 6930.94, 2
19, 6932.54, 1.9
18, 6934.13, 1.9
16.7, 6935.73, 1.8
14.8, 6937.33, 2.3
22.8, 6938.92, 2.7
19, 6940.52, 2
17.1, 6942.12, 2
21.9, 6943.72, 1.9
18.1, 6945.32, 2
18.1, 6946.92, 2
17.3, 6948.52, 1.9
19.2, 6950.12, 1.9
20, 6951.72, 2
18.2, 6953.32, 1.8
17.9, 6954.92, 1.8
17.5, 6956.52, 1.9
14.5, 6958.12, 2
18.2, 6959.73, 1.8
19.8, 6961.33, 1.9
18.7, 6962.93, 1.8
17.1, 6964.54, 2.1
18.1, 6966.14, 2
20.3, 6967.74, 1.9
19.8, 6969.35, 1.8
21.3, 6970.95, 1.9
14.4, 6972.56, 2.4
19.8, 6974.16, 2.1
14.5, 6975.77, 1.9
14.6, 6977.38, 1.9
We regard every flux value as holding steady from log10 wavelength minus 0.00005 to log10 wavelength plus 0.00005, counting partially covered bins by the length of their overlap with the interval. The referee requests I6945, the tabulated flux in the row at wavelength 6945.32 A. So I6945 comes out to 18.1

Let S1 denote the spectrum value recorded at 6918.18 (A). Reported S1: 18.7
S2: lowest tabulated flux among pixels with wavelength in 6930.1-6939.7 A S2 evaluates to 14.8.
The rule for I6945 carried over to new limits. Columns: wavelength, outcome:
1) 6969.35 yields 19.8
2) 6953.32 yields 18.2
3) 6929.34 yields 17.4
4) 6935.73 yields 16.7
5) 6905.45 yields 19.9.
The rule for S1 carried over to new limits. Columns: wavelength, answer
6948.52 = 17.3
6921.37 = 16.6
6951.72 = 20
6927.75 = 15.2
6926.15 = 16.3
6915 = 18.1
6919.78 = 15.6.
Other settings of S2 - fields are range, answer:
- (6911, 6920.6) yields 15.6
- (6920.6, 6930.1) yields 15.2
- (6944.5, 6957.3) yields 17.3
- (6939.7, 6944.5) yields 17.1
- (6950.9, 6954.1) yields 18.2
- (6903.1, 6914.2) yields 18.3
